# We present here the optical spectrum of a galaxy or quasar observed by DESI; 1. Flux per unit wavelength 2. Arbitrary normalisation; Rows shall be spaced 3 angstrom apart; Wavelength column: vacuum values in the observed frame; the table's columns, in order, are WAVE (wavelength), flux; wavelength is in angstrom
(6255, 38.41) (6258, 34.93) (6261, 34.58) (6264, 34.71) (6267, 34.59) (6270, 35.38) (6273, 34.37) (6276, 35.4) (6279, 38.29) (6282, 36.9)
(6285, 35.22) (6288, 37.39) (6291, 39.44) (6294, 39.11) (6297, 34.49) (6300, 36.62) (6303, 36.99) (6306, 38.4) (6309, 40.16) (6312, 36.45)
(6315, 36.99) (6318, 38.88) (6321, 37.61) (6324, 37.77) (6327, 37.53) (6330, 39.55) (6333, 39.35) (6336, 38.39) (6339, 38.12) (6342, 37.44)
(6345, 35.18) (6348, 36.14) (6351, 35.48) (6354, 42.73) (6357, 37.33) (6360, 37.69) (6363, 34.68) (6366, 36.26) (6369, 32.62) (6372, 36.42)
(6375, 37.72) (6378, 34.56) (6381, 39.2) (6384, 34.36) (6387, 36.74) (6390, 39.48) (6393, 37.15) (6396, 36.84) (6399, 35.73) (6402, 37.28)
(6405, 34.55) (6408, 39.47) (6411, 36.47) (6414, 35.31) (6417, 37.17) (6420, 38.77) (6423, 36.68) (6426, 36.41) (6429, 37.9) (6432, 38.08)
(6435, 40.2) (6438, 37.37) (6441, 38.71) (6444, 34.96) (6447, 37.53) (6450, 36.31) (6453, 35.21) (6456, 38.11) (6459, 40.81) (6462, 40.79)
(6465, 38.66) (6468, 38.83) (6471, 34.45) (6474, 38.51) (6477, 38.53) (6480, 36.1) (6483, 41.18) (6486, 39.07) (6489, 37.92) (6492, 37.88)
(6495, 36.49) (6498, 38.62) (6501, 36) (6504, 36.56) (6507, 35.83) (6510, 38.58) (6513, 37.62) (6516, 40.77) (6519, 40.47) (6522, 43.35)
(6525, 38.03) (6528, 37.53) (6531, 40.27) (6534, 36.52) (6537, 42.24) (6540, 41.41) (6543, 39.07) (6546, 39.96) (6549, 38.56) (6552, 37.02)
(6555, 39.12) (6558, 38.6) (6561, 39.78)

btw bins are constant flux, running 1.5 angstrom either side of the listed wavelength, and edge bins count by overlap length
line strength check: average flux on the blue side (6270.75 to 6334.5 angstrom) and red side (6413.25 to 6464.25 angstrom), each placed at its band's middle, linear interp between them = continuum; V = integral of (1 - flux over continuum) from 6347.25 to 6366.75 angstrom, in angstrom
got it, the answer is 0.2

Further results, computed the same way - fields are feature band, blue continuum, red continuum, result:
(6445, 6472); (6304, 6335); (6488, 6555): 0.5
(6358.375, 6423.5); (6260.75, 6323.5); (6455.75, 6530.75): 1.8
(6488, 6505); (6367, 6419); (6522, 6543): 0.7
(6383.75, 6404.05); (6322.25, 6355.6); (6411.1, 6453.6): 0.3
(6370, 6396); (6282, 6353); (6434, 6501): 0.6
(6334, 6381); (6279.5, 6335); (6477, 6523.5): 1.3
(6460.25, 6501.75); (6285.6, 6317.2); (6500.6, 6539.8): 0.6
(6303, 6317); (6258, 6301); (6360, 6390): -0.7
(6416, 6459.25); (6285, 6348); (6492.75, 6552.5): 0.9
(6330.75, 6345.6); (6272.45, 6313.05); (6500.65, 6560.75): -0.2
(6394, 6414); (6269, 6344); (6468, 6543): 0.7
